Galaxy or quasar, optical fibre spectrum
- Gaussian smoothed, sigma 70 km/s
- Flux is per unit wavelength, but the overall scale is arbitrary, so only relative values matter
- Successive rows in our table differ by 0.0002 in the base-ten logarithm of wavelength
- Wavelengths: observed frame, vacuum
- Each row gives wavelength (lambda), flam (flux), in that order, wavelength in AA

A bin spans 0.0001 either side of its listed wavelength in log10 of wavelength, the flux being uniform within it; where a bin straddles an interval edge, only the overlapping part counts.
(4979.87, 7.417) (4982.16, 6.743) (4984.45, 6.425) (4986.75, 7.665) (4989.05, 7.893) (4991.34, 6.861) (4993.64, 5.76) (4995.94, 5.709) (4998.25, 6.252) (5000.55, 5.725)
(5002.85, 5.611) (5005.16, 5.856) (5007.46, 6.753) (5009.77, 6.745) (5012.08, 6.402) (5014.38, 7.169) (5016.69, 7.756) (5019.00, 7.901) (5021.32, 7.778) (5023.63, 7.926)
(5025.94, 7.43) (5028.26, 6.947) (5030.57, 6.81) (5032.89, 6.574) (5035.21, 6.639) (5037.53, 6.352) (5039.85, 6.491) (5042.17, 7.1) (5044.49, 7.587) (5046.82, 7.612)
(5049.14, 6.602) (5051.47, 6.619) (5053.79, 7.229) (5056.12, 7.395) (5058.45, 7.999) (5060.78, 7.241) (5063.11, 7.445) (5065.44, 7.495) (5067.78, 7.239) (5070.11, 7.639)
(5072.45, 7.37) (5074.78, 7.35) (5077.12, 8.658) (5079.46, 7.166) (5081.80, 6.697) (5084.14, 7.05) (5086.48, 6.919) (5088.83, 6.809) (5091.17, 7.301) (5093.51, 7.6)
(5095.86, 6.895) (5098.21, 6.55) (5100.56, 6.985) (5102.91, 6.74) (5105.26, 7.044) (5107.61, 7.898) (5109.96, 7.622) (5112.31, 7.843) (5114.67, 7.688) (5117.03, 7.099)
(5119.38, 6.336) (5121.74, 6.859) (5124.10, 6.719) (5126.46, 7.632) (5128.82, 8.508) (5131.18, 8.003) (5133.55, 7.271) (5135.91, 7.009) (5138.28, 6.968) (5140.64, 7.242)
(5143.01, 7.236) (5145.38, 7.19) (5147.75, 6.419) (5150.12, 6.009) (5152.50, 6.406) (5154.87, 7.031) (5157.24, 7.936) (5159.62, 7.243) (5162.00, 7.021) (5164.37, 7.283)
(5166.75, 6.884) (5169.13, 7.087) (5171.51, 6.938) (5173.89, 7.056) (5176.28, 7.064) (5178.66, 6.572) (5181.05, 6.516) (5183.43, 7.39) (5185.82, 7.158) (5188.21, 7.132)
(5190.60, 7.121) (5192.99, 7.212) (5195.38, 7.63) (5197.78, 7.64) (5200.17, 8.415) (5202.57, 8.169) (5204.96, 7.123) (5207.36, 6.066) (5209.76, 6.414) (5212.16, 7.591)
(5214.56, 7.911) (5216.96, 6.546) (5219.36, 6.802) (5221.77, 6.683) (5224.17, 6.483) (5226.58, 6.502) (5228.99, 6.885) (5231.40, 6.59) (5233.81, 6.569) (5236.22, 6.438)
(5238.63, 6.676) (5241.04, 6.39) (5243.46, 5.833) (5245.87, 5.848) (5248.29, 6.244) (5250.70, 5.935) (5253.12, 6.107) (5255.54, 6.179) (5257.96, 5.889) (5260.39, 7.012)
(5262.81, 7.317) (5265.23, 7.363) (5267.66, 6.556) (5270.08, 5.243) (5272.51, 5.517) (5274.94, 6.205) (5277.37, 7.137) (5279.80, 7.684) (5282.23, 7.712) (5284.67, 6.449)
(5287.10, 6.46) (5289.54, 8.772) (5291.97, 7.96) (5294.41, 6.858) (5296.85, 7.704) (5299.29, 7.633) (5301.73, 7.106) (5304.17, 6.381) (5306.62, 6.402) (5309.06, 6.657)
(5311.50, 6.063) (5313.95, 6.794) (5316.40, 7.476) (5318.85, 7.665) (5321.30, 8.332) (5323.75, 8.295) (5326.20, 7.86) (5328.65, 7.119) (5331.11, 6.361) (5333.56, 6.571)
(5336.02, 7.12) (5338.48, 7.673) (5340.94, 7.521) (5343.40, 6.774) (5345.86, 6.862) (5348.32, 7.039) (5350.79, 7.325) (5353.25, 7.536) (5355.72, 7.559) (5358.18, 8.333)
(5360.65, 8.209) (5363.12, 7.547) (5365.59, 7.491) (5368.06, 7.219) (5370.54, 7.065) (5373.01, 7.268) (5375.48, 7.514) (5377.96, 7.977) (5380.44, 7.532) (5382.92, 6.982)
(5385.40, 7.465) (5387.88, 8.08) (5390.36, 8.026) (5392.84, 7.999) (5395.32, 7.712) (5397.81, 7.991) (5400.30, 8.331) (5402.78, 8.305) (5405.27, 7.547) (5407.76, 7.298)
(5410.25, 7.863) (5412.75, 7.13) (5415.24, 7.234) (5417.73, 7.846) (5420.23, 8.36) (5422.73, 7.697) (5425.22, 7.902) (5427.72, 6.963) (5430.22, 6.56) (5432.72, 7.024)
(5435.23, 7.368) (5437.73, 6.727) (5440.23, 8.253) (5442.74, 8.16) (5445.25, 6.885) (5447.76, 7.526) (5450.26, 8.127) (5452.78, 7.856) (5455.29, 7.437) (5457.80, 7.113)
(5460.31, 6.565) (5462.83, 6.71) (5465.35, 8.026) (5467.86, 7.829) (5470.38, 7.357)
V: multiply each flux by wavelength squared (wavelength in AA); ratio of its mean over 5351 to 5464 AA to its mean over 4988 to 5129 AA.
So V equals 1.22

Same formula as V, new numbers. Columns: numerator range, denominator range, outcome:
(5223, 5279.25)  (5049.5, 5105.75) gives 0.95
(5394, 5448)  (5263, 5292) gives 1.16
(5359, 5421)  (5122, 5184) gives 1.18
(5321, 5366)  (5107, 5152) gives 1.12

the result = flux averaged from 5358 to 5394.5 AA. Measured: 7.63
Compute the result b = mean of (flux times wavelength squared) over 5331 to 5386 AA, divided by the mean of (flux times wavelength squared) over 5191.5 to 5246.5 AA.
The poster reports 1.13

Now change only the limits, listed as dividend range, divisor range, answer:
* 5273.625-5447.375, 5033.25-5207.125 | 1.13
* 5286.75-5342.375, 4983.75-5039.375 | 1.20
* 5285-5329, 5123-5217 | 1.07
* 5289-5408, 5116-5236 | 1.13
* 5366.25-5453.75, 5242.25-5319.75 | 1.18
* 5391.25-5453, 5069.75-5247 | 1.19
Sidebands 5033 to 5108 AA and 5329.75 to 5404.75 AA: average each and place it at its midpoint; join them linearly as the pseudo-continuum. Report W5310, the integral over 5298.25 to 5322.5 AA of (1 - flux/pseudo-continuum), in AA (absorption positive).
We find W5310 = 1.31 AA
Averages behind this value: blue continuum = 7.16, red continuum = 7.51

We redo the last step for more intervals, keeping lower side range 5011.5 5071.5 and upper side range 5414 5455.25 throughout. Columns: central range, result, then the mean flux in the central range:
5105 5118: -0.54 AA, 7.57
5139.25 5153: 0.99 AA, 6.77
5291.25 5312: 1.23 AA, 6.98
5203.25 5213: 0.67 AA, 6.84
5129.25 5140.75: -0.15 AA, 7.38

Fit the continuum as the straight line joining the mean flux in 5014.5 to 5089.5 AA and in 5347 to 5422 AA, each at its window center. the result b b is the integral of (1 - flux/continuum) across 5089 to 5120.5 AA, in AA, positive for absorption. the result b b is 0.5 AA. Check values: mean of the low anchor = 7.25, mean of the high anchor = 7.66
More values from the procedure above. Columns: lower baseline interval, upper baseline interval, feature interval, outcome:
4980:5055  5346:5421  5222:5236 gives 1.36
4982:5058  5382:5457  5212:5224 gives 0.38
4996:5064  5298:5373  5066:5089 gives -1.06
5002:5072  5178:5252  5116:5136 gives -0.91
